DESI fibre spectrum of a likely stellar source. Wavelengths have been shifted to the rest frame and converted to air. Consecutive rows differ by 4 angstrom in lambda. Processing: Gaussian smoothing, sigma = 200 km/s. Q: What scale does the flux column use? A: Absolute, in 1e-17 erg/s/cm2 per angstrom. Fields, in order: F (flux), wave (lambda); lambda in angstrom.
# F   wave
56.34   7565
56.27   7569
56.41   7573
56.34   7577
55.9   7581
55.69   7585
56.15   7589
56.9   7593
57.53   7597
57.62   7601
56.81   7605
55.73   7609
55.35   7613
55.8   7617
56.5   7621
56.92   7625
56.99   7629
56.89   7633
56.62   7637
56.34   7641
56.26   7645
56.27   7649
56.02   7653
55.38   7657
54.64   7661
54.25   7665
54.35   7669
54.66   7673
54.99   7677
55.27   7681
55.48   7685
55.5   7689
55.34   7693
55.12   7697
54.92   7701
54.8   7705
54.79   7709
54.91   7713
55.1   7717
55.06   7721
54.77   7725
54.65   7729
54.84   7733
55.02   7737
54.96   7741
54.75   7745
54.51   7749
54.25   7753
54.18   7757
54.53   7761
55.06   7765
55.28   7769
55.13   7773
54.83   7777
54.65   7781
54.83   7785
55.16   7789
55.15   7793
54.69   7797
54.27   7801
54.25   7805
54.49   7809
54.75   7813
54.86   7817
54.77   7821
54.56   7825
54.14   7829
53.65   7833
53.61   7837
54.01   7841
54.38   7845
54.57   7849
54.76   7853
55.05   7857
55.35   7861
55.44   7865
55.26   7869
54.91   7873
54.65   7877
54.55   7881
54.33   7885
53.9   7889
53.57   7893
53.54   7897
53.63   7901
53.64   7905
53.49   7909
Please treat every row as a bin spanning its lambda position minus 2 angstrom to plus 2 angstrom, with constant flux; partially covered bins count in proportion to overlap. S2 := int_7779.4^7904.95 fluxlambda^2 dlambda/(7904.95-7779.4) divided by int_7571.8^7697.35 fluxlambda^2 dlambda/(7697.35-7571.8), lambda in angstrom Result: 1.0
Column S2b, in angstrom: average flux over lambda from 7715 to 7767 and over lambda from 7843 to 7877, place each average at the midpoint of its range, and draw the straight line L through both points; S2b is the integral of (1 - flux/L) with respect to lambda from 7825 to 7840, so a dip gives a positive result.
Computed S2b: 0.3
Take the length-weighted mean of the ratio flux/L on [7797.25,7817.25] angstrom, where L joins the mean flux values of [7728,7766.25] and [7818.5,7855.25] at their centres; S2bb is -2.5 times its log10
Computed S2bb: 0.00 mag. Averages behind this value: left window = 54.7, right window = 54.3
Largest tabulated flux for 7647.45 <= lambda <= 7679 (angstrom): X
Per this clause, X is 56.27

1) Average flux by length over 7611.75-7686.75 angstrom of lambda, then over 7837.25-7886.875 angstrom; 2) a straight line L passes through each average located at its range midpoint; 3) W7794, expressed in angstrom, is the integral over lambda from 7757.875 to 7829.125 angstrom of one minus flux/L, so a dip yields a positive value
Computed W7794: 0.4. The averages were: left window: 55.7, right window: 54.7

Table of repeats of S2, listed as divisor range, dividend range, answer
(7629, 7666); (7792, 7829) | 1.02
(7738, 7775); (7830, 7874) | 1.02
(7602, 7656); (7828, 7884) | 1.03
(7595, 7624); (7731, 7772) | 1.01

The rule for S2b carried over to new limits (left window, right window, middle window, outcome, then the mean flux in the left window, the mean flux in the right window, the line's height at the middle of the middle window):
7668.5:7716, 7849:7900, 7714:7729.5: 0.0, 55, 54.6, 55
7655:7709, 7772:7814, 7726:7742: 0.0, 55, 54.7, 54.9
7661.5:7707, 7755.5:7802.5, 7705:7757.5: 0.1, 55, 54.8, 54.9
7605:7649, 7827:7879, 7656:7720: 1.1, 56.4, 54.6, 55.9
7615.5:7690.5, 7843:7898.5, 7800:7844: 0.4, 55.7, 54.6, 54.9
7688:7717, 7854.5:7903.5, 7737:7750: 0.0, 55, 54.5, 54.9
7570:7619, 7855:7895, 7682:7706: 0.2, 56.4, 54.7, 55.8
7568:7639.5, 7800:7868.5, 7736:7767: 0.3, 56.5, 54.5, 55.2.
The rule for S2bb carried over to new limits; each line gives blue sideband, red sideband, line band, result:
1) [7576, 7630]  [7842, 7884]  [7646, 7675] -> 0.02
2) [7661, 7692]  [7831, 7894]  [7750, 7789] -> 0.00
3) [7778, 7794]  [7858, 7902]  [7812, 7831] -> 0.00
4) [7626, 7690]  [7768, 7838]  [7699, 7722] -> 0.01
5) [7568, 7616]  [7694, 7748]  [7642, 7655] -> -0.01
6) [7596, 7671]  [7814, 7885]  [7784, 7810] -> 0.01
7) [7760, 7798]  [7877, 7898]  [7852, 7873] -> -0.02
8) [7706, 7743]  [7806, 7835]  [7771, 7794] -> -0.01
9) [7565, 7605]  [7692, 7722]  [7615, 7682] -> 0.00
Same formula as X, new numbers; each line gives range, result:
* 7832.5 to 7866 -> 55.44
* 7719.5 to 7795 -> 55.28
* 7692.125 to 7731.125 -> 55.34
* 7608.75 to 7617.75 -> 55.8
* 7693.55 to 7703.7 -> 55.12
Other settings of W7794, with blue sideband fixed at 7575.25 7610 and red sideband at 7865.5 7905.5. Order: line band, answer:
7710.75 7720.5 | 0.10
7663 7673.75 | 0.30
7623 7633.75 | -0.13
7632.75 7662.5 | 0.05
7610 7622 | 0.12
